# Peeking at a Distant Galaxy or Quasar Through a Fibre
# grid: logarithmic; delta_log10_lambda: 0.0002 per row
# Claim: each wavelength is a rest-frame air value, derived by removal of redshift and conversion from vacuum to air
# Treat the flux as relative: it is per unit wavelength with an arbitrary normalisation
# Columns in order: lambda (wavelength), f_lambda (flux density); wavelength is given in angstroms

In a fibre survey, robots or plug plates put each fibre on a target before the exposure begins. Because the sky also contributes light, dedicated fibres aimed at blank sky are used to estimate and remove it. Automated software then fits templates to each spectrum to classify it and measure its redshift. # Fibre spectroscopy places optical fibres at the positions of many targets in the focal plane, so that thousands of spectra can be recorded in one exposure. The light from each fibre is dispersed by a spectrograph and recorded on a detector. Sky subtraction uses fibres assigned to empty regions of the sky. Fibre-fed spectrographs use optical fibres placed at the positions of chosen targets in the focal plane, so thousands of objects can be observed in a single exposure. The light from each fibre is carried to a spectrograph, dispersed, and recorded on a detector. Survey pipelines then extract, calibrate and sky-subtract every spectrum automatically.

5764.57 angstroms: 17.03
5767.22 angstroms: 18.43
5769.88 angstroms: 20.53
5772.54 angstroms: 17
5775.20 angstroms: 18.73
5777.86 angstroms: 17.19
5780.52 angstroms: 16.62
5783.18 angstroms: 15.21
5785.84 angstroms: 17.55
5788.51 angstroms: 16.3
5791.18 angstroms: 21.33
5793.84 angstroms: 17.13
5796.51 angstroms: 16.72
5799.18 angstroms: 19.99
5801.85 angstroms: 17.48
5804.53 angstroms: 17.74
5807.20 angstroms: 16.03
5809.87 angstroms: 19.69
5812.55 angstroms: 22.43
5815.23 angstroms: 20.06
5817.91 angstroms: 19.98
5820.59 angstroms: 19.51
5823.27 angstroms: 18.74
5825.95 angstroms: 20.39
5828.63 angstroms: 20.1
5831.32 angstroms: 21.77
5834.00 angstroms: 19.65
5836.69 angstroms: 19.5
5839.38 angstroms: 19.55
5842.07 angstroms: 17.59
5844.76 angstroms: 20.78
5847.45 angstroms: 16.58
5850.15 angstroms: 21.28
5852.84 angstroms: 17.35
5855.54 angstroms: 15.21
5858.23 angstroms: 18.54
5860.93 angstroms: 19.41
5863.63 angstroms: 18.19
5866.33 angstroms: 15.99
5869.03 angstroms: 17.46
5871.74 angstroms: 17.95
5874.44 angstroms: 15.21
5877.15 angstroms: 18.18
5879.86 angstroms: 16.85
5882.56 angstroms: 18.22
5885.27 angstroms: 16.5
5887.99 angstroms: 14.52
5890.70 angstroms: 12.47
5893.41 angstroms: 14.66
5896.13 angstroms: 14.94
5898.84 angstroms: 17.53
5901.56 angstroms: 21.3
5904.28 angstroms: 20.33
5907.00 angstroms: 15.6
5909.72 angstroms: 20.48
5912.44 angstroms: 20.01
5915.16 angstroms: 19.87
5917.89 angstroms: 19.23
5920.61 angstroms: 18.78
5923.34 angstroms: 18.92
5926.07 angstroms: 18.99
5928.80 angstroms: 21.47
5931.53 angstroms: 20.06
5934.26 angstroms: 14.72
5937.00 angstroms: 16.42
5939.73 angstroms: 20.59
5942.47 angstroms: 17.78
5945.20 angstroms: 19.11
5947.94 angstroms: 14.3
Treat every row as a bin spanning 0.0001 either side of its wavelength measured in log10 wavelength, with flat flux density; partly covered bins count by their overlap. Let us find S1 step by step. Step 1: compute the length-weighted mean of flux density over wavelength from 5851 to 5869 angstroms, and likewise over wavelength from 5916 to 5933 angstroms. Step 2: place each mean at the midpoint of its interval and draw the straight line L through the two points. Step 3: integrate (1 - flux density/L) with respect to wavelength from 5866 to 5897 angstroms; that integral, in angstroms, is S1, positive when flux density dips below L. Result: 3.6 angstroms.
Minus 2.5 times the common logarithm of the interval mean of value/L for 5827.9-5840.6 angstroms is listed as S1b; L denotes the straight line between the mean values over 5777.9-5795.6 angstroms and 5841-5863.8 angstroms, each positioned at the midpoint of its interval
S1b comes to -0.12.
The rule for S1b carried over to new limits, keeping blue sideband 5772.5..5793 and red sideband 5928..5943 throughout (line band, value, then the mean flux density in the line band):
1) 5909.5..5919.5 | -0.09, 19.8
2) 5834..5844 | -0.07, 19.1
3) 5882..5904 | 0.11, 16.4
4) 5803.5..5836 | -0.11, 19.7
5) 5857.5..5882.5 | 0.03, 17.5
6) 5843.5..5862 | -0.03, 18.4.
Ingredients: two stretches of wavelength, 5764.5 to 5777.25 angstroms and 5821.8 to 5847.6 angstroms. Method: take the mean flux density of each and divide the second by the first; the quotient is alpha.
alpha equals 1.1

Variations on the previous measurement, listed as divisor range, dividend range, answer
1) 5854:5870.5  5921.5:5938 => 1.06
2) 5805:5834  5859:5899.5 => 0.84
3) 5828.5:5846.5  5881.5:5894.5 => 0.77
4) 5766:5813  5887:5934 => 1.01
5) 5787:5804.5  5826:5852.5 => 1.08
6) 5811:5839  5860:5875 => 0.86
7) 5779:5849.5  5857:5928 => 0.94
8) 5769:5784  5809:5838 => 1.15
